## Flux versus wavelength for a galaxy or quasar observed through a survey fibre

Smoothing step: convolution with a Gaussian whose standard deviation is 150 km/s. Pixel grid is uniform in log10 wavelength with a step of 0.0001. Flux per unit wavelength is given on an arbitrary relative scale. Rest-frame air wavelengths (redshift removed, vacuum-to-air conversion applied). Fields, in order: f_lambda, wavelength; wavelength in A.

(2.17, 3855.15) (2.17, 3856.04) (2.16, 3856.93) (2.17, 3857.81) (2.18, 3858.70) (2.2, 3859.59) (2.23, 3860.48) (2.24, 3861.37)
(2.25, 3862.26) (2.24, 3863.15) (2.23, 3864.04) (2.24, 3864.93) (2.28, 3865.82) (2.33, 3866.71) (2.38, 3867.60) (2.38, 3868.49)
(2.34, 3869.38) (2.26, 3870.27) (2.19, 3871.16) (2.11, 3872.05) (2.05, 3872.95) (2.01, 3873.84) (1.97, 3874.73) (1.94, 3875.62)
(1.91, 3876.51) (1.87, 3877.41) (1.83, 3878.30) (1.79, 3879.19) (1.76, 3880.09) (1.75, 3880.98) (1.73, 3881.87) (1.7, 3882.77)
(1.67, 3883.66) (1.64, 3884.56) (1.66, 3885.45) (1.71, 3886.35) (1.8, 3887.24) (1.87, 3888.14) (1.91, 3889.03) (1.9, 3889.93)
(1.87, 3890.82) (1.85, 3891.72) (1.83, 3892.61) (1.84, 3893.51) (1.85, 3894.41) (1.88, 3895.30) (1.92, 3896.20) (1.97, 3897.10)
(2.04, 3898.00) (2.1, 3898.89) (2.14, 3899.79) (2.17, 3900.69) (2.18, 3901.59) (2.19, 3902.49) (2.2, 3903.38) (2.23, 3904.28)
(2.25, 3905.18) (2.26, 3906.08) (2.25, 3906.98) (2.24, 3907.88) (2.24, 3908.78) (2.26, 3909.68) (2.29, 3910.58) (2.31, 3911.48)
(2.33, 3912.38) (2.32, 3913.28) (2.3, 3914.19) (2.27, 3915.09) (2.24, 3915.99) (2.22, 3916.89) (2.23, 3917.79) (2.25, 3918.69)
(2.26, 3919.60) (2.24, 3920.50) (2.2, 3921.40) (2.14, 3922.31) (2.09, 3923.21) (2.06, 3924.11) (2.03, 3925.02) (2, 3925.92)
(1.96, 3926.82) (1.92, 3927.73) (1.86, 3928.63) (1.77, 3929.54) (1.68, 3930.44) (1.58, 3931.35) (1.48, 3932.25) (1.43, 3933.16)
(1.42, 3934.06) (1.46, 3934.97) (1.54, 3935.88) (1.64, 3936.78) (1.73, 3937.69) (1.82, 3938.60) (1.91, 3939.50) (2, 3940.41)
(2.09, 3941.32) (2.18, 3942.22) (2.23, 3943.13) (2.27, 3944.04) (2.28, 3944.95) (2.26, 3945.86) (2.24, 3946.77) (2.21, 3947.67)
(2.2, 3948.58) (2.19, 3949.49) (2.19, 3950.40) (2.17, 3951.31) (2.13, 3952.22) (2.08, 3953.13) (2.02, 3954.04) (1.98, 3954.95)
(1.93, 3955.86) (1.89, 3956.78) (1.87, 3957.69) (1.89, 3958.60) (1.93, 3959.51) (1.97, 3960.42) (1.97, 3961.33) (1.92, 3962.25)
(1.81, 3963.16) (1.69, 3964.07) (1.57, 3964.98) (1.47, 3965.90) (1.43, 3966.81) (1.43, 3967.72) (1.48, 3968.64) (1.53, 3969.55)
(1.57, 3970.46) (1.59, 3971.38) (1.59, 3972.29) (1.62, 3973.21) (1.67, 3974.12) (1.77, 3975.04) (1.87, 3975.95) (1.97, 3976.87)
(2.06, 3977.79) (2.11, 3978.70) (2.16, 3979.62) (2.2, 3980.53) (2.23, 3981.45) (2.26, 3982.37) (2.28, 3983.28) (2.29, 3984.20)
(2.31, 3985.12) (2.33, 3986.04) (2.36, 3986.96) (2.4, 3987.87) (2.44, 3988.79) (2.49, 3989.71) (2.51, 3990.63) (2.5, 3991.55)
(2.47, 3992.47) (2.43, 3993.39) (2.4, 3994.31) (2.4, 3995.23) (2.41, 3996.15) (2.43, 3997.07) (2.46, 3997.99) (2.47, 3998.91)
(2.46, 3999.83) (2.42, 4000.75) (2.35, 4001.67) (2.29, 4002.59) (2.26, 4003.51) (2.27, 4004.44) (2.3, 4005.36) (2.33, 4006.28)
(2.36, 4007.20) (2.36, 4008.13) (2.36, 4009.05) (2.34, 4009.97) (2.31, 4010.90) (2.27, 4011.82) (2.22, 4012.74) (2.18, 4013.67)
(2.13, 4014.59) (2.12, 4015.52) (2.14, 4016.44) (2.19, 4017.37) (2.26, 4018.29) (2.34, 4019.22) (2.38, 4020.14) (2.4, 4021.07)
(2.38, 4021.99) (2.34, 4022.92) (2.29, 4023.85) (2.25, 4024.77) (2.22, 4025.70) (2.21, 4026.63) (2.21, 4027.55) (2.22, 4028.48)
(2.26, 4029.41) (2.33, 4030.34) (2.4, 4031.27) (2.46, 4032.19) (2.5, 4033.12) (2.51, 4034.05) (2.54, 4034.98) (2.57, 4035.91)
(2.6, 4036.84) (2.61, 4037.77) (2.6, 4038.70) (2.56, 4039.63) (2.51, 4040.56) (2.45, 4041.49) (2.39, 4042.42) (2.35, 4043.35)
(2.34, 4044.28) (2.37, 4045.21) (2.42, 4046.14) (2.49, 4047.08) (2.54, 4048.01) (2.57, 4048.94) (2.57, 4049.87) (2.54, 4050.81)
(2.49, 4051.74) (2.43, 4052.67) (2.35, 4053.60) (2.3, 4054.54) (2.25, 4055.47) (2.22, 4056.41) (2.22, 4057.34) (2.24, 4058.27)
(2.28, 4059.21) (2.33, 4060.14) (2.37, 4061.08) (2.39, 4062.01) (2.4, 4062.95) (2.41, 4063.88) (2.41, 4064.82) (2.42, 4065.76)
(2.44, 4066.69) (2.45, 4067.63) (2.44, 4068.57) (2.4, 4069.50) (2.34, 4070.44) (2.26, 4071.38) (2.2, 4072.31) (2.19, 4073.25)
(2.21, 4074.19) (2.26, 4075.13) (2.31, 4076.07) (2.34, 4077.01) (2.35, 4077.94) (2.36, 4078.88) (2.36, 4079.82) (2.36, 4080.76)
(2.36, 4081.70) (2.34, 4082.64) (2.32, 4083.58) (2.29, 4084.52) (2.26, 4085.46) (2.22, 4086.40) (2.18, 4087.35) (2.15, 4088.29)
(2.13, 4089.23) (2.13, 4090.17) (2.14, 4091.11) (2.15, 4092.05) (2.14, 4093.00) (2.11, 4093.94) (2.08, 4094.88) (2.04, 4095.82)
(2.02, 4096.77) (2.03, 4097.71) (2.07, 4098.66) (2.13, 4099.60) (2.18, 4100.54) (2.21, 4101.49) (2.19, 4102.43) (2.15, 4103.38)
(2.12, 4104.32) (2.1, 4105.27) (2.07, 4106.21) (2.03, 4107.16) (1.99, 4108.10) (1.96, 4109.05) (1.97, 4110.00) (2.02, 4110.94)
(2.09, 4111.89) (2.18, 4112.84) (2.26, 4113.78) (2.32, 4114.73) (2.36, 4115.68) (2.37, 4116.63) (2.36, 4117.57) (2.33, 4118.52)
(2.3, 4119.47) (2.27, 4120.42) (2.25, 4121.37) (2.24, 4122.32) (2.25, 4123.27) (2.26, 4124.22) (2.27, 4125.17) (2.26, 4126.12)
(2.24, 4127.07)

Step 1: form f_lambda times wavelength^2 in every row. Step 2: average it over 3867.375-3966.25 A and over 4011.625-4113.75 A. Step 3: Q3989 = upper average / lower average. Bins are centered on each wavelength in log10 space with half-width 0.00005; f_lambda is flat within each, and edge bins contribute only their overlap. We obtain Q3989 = 1.2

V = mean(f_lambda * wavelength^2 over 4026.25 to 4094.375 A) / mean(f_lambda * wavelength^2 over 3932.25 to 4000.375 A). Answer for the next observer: 1.22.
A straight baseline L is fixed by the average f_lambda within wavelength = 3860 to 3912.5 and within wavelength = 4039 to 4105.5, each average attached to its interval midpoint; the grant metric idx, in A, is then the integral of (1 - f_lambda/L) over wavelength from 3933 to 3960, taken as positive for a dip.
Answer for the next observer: 1.90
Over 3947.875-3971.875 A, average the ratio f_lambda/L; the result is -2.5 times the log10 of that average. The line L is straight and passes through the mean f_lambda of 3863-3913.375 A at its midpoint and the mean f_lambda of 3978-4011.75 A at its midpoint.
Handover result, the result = 0.21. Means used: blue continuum 2.04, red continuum 2.35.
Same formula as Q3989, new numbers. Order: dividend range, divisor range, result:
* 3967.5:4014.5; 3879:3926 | 1.12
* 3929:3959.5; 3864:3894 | 1.02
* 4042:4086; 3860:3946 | 1.27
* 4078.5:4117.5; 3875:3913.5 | 1.21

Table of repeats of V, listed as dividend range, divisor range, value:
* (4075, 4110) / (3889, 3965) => 1.17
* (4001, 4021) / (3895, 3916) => 1.10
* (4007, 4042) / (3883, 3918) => 1.22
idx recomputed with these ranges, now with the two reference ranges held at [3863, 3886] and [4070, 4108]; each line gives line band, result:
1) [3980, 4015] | -3.9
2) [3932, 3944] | 1.6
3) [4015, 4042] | -2.9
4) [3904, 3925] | -2.0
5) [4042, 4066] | -2.5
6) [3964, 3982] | 2.9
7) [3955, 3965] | 1.0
